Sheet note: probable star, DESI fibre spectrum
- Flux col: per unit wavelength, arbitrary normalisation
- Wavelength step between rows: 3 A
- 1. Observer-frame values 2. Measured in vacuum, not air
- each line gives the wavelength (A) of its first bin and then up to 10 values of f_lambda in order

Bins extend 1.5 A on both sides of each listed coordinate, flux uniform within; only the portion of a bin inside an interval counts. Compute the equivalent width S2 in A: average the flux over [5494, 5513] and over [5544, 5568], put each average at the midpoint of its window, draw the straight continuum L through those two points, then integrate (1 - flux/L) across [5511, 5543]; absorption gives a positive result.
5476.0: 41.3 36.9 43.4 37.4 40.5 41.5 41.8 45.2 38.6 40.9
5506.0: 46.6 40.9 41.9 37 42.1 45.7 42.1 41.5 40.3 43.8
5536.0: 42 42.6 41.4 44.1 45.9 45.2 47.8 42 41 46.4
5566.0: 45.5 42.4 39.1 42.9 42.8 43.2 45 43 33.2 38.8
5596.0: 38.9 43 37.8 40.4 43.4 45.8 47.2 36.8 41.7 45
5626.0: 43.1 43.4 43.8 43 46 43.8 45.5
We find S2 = 1.1 A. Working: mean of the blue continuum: 42.3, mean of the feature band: 41.9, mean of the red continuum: 44.7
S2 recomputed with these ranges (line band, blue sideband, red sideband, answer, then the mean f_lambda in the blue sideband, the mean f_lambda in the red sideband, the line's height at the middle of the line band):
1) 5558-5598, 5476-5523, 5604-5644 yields 0.9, 41.4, 43.5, 42.7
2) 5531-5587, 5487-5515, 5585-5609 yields -4.0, 41.7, 39.8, 40.6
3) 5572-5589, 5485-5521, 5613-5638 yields -0.1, 41.5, 43.1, 42.5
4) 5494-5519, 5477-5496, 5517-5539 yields -0.1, 40.4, 42.5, 41.4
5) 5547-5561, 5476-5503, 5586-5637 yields -1.1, 40.7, 41.7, 41.2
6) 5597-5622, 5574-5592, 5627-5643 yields 0.5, 41.6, 44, 42.8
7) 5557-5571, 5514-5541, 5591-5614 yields -0.6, 42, 41.4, 41.7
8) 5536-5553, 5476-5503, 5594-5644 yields -0.9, 40.7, 42.7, 41.6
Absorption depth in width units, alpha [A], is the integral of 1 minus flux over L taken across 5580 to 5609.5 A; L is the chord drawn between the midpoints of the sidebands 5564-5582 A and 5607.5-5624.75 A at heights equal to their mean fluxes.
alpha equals 1.6 A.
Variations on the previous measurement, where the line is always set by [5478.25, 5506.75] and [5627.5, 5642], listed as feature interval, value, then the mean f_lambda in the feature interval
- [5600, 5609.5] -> 0.60 A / 40.7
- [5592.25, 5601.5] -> 0.68 A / 40.1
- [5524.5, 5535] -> 0.02 A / 41.9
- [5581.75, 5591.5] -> 0.56 A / 40.6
